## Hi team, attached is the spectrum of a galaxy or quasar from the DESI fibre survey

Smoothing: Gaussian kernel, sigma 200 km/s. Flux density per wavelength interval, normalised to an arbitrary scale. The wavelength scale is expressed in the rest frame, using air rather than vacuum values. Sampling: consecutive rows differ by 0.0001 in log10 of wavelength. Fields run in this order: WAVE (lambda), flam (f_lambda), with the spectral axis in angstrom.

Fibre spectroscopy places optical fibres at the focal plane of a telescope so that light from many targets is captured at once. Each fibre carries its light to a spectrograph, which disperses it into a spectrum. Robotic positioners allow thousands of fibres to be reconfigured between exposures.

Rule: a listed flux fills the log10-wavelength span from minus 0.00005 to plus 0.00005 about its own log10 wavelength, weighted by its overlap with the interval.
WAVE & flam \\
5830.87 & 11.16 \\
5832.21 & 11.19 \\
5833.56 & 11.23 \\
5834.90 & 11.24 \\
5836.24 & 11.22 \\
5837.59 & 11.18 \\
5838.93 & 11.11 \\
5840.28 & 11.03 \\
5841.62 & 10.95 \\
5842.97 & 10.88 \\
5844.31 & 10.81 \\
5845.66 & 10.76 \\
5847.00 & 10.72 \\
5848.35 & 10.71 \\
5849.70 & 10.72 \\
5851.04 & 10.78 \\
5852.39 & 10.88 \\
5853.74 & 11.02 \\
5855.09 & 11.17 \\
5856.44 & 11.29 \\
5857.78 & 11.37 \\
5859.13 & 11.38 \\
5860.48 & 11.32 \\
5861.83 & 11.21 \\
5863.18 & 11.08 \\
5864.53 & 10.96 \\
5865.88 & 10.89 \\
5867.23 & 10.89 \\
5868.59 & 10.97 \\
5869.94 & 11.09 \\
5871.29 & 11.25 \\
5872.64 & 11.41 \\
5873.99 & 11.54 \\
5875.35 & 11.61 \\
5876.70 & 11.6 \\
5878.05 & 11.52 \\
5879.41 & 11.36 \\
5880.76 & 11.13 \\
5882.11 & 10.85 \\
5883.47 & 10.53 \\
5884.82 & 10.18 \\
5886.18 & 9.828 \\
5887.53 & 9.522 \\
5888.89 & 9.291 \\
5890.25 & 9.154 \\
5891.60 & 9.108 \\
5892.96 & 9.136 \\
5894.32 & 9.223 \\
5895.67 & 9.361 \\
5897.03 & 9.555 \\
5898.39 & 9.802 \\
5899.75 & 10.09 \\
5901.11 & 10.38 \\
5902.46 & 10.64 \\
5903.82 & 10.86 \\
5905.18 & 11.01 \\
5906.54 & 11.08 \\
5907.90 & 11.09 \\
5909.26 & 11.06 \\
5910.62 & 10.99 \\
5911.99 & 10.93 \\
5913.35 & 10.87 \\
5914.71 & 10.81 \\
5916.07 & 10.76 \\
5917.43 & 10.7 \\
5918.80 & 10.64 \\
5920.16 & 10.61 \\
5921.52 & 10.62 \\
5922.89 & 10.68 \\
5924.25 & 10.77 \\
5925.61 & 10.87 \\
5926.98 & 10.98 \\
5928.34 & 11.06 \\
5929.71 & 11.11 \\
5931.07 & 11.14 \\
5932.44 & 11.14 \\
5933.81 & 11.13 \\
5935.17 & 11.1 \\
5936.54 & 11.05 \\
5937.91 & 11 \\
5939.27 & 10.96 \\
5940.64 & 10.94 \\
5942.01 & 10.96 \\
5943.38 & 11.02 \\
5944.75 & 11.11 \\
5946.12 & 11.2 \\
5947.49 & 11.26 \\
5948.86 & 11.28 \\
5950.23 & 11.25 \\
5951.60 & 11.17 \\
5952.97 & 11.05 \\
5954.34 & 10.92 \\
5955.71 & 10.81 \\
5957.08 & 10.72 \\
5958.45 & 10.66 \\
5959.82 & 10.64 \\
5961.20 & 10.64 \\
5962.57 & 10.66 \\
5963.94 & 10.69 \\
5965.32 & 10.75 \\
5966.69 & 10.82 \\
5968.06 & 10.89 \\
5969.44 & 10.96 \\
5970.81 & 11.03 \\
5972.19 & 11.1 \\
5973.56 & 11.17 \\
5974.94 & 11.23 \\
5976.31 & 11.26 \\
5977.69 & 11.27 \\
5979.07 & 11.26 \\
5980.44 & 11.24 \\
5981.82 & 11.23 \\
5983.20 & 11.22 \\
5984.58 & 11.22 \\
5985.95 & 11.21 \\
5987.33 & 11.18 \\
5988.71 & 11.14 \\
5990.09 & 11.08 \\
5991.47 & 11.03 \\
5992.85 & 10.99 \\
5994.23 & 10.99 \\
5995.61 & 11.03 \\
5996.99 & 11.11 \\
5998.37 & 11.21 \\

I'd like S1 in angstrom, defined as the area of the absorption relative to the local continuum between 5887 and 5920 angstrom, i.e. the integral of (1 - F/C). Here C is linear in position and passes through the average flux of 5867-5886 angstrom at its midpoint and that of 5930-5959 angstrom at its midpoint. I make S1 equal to 2.4 angstrom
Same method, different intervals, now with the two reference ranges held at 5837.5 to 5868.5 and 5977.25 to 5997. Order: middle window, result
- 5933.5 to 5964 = 0.4 angstrom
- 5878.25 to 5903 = 2.4 angstrom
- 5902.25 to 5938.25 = 0.5 angstrom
